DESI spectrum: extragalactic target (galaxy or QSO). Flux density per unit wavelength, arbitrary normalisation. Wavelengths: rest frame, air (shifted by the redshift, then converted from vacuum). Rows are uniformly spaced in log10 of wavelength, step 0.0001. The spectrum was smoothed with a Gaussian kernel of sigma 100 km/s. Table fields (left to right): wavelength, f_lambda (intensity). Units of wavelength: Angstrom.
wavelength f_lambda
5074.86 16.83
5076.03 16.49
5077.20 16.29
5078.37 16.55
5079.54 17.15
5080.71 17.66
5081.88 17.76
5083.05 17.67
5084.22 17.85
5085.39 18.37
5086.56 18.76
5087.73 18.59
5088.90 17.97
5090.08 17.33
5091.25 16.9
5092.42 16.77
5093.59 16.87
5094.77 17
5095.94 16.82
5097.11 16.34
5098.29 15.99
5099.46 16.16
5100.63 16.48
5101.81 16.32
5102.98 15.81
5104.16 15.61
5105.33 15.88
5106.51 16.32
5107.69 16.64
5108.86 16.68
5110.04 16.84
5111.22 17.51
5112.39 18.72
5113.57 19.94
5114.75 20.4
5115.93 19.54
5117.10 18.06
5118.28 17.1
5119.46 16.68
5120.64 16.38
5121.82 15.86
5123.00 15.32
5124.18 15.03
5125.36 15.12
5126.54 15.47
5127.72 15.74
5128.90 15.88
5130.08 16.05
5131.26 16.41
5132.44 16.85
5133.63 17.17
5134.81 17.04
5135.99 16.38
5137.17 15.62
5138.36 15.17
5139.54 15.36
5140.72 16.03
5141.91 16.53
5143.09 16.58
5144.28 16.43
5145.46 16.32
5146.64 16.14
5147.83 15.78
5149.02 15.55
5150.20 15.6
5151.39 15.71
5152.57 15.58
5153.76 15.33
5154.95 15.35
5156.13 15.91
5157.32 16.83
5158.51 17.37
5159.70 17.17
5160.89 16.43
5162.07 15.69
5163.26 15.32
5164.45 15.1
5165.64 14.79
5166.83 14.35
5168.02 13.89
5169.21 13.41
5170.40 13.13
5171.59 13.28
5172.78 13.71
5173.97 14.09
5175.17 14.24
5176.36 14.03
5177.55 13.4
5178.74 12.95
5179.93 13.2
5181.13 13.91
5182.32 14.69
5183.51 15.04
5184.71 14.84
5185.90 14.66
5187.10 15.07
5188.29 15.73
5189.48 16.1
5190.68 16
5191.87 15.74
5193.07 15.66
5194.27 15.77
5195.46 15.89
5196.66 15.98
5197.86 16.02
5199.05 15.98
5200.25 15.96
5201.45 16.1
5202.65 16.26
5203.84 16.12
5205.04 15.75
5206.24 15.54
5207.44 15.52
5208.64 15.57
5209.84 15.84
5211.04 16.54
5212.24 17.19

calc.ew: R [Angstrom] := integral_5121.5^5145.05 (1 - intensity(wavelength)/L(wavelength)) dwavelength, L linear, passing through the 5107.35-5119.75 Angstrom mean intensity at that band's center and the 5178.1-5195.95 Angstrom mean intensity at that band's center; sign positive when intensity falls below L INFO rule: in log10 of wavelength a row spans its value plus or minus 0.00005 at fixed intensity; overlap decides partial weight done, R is 1.7 Angstrom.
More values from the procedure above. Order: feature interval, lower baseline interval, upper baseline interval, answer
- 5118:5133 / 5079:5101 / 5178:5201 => 0.5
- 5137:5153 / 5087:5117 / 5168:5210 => 0.2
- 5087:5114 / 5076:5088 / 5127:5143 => 0.3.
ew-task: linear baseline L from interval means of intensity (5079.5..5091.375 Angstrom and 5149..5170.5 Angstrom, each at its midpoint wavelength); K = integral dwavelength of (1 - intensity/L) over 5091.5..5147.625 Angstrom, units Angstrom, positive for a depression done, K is 0.6 Angstrom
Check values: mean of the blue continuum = 17.9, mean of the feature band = 16.6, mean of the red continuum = 15.4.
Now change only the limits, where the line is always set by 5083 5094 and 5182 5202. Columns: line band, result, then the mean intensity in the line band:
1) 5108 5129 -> 0.11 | 17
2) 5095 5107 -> 0.88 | 16.2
